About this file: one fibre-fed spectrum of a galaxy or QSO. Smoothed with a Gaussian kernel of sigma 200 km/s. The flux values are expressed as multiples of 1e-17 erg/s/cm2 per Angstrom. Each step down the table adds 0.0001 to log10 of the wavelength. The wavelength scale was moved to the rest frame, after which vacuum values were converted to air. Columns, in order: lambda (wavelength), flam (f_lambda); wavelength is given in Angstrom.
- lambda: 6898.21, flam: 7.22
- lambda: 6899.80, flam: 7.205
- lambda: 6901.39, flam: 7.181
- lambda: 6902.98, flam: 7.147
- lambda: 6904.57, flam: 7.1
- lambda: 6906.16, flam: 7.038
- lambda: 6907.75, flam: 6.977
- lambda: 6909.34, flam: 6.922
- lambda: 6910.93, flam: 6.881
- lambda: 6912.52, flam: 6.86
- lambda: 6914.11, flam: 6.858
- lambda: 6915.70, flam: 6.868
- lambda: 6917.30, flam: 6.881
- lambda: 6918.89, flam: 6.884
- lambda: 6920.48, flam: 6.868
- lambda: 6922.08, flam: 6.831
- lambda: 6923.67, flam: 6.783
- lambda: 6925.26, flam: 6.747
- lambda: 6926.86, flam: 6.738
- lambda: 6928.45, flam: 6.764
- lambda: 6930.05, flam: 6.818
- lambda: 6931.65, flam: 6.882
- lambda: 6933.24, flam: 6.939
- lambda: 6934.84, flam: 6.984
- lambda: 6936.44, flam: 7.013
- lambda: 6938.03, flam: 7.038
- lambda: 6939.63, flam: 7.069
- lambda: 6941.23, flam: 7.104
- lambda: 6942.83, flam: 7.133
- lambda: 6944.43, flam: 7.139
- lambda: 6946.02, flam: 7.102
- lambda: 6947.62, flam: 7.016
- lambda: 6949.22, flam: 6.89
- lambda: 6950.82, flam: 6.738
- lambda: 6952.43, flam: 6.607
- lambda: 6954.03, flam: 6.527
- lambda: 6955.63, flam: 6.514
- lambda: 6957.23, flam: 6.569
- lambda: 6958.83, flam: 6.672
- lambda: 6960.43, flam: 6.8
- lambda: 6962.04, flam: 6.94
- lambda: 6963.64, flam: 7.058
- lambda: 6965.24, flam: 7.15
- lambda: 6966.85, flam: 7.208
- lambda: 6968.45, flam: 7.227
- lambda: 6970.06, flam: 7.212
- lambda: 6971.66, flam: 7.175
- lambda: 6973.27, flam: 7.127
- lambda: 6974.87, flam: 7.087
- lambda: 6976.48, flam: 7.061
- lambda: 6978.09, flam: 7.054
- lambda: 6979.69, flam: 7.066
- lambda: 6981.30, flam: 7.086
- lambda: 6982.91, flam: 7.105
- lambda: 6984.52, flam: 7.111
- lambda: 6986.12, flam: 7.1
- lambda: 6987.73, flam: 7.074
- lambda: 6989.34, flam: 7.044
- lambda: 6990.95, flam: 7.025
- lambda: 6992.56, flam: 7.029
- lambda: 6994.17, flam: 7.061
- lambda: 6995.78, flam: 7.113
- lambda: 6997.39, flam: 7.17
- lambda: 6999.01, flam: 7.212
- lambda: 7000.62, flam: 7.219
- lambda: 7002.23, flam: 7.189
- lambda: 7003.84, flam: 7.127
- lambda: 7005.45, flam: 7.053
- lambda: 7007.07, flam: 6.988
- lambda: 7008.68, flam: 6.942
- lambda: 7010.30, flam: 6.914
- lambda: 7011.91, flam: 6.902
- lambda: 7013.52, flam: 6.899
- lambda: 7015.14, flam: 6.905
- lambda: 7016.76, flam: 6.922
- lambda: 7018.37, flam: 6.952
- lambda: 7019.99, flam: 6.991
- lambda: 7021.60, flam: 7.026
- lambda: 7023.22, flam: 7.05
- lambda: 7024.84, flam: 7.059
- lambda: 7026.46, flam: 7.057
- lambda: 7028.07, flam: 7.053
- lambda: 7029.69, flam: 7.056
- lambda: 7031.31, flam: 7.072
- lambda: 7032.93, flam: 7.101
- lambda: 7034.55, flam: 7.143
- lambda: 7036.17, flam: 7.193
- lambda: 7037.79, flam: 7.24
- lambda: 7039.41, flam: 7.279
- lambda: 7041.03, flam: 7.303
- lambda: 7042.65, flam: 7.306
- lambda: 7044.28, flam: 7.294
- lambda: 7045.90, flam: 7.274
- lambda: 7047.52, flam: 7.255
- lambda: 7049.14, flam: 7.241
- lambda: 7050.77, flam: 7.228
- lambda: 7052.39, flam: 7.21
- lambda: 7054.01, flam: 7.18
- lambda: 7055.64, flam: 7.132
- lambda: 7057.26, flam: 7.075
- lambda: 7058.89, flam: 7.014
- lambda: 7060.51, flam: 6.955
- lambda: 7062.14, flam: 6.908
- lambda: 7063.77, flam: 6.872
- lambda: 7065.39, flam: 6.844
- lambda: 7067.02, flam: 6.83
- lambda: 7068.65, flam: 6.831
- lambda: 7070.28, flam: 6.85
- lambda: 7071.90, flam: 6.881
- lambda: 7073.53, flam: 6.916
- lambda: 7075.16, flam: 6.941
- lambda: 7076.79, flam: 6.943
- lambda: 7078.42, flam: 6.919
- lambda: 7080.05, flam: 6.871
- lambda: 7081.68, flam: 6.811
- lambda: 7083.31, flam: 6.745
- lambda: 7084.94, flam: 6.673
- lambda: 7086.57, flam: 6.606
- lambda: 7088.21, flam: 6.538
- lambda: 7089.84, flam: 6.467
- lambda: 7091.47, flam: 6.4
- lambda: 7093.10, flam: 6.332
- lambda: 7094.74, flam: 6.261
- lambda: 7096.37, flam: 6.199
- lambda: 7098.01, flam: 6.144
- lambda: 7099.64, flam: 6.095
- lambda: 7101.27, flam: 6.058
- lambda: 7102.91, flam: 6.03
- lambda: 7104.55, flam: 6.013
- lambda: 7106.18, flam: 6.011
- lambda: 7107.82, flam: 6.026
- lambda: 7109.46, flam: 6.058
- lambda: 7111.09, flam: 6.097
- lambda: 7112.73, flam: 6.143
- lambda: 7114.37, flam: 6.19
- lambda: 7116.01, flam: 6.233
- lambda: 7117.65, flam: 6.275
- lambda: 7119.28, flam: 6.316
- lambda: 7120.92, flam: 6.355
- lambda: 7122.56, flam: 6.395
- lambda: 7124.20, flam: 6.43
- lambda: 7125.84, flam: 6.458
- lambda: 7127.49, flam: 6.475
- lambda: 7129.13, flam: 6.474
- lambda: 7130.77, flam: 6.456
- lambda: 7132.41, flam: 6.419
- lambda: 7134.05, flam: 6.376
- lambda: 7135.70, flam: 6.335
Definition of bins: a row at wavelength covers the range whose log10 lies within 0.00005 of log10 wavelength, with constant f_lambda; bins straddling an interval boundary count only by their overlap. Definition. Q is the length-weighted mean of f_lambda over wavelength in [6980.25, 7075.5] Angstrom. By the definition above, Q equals 7.06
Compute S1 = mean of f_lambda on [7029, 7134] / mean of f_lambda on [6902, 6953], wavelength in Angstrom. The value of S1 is 0.97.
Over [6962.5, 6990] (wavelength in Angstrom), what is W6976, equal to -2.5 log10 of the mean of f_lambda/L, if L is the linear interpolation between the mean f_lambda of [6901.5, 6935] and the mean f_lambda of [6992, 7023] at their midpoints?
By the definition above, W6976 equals -0.02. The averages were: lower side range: 6.9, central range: 7.11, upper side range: 7.03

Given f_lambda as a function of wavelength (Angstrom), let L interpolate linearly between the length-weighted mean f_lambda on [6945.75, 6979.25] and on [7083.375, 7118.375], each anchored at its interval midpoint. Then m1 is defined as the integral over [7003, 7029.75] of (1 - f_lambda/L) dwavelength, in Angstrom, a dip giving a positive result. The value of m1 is -1.3 Angstrom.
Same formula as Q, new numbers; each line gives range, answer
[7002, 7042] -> 7.06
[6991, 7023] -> 7.03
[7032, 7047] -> 7.24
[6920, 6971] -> 6.91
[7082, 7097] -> 6.48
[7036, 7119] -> 6.7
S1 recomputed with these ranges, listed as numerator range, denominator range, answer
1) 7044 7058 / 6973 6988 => 1.02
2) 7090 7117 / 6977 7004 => 0.87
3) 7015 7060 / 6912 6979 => 1.03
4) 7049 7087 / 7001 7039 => 0.98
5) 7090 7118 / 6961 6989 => 0.87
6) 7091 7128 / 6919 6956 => 0.90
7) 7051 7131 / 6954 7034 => 0.93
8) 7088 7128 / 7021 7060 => 0.87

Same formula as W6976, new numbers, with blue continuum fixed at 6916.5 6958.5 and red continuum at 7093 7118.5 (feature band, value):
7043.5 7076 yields -0.115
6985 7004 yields -0.079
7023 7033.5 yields -0.095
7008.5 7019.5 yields -0.062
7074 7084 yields -0.104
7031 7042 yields -0.122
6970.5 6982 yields -0.063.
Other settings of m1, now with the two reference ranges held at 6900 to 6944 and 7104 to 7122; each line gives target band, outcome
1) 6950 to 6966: 0.1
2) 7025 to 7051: -2.9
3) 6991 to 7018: -1.8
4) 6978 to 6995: -1.0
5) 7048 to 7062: -1.6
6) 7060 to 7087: -2.2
